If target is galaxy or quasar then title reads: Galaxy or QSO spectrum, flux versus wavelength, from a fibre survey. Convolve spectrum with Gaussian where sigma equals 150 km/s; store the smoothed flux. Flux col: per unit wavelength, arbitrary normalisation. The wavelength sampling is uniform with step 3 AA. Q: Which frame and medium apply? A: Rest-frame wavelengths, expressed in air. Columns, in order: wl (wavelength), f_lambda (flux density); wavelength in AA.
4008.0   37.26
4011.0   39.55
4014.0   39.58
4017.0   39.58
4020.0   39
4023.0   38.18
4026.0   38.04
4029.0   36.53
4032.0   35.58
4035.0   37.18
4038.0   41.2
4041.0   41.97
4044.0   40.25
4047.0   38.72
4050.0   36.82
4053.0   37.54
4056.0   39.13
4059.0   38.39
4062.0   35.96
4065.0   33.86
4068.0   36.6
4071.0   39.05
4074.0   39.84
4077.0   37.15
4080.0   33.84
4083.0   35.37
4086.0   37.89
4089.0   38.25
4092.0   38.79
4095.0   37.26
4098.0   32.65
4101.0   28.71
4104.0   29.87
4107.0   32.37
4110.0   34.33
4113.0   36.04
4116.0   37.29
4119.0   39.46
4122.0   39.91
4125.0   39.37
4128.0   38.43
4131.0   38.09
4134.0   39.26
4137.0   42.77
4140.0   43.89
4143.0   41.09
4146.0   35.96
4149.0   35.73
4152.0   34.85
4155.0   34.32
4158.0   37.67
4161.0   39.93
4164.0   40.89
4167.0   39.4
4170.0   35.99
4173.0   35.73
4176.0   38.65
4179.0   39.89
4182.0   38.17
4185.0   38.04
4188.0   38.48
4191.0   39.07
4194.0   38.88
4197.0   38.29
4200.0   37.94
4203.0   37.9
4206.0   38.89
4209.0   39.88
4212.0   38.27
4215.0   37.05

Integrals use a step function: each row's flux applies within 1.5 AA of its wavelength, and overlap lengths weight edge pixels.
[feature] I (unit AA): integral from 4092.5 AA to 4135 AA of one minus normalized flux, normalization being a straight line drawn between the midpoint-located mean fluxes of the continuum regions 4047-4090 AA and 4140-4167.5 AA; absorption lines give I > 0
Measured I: 1.9 AA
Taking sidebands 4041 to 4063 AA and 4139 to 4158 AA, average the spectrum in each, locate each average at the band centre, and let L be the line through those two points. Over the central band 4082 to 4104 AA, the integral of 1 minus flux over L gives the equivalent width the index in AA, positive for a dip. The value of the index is 1.7 AA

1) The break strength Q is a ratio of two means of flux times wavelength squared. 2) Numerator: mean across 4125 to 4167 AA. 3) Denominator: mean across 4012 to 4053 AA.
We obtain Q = 1.06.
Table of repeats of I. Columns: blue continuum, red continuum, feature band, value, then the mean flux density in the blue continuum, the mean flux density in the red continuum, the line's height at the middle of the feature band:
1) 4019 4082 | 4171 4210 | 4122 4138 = -0.6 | 37.8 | 38.4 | 38.1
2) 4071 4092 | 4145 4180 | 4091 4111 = 2.2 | 37.3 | 37.4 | 37.3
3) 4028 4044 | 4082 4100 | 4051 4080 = 0.2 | 38.7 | 36.5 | 37.5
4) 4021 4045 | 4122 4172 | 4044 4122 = 4.5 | 38.6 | 38.6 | 38.6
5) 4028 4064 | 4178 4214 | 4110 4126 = 0.2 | 38.2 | 38.6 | 38.4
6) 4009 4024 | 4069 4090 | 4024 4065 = 0.2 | 39.1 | 37.3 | 38.3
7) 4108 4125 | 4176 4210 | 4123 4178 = -0.7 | 37.4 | 38.7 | 38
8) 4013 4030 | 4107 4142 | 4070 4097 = 0.9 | 38.5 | 38.7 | 38.6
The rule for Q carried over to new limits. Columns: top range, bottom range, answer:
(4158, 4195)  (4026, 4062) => 1.07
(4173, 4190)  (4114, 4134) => 1.02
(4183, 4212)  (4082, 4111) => 1.17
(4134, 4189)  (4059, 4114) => 1.12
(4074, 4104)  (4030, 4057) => 0.94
